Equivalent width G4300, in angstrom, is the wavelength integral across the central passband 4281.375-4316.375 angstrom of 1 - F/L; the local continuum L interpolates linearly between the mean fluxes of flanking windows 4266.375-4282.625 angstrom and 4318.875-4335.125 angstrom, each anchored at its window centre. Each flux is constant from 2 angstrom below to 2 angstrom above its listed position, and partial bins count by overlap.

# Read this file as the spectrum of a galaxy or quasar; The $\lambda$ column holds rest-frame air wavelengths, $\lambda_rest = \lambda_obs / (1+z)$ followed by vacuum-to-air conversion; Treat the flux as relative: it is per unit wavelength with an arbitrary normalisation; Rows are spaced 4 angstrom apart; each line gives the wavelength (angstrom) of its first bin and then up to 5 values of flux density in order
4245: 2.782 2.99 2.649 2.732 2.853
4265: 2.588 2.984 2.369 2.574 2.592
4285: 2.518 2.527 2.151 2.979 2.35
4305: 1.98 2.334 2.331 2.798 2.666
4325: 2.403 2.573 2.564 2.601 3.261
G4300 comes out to 2.3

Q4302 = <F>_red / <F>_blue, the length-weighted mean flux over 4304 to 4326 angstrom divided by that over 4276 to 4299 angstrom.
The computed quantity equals 1.0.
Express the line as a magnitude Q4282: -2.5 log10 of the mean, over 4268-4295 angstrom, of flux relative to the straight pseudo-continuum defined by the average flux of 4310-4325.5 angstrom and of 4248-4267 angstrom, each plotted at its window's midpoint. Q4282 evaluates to 0.066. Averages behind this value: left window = 2.75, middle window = 2.51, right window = 2.55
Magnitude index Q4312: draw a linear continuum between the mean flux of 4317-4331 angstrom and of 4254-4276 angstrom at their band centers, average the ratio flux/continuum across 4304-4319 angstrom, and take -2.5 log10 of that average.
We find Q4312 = 0.096 mag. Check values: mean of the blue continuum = 2.7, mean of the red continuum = 2.58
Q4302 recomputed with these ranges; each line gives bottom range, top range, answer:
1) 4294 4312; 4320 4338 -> 1.07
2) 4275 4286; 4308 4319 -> 0.98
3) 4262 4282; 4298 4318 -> 0.90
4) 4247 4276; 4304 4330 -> 0.90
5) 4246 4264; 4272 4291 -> 0.90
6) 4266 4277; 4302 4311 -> 0.82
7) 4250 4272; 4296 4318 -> 0.88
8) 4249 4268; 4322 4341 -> 0.95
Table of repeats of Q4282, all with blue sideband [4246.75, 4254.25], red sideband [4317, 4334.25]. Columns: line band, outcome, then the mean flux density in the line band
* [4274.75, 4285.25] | 0.07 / 2.56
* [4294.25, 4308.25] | 0.11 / 2.41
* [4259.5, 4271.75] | 0.00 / 2.78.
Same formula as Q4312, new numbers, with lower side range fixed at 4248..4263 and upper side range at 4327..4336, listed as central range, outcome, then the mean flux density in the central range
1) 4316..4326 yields -0.010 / 2.63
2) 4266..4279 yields 0.043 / 2.64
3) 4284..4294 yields 0.121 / 2.41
